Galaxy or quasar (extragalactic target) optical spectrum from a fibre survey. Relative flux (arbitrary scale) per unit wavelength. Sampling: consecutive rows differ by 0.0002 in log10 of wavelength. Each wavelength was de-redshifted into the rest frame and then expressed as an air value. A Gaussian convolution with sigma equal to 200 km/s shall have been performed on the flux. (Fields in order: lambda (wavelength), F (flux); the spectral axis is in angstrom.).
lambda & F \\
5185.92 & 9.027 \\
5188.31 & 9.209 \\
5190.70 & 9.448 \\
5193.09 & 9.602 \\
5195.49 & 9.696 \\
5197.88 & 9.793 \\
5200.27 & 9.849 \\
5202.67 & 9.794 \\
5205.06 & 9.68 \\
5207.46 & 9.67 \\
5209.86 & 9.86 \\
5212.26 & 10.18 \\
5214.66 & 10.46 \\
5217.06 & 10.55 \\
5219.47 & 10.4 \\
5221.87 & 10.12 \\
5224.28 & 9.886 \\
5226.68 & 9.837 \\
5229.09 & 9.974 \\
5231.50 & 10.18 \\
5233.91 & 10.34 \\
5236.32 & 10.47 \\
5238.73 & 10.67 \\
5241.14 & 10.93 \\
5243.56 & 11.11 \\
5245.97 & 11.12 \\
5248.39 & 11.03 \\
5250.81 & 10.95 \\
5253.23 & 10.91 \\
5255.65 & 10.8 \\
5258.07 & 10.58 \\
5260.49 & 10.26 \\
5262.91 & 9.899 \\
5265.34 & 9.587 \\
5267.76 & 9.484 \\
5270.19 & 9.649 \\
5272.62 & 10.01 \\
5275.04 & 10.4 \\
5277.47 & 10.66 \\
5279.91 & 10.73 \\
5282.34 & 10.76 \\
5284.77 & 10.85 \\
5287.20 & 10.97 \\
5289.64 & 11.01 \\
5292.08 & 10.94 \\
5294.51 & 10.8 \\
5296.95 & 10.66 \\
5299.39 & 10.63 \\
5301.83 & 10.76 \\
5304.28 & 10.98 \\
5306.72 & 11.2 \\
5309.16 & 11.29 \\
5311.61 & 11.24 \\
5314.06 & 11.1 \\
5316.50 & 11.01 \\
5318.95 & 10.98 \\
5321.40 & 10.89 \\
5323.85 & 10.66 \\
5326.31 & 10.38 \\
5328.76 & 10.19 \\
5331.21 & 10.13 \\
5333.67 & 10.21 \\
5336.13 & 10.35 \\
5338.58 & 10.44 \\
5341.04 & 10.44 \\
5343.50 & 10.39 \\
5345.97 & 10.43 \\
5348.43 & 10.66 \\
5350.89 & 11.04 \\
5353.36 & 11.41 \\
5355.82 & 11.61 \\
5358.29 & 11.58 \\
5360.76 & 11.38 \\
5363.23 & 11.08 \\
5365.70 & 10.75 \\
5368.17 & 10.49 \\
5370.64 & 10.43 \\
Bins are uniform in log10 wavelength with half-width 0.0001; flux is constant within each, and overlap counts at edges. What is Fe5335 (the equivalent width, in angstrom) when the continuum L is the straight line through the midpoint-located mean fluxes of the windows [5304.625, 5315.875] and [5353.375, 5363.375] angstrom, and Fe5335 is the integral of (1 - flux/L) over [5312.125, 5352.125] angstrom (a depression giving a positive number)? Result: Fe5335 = 2.5 angstrom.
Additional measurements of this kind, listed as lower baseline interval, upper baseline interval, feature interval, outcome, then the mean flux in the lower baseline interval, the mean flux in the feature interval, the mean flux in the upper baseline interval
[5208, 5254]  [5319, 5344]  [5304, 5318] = -0.9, 10.5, 11.1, 10.4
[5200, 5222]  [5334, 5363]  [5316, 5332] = 0.2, 10.1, 10.6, 10.9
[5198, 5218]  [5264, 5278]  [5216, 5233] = -0.3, 9.99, 10.1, 9.93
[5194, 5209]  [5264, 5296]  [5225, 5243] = -0.6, 9.75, 10.4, 10.5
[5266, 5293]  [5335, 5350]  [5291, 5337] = -1.3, 10.5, 10.8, 10.5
